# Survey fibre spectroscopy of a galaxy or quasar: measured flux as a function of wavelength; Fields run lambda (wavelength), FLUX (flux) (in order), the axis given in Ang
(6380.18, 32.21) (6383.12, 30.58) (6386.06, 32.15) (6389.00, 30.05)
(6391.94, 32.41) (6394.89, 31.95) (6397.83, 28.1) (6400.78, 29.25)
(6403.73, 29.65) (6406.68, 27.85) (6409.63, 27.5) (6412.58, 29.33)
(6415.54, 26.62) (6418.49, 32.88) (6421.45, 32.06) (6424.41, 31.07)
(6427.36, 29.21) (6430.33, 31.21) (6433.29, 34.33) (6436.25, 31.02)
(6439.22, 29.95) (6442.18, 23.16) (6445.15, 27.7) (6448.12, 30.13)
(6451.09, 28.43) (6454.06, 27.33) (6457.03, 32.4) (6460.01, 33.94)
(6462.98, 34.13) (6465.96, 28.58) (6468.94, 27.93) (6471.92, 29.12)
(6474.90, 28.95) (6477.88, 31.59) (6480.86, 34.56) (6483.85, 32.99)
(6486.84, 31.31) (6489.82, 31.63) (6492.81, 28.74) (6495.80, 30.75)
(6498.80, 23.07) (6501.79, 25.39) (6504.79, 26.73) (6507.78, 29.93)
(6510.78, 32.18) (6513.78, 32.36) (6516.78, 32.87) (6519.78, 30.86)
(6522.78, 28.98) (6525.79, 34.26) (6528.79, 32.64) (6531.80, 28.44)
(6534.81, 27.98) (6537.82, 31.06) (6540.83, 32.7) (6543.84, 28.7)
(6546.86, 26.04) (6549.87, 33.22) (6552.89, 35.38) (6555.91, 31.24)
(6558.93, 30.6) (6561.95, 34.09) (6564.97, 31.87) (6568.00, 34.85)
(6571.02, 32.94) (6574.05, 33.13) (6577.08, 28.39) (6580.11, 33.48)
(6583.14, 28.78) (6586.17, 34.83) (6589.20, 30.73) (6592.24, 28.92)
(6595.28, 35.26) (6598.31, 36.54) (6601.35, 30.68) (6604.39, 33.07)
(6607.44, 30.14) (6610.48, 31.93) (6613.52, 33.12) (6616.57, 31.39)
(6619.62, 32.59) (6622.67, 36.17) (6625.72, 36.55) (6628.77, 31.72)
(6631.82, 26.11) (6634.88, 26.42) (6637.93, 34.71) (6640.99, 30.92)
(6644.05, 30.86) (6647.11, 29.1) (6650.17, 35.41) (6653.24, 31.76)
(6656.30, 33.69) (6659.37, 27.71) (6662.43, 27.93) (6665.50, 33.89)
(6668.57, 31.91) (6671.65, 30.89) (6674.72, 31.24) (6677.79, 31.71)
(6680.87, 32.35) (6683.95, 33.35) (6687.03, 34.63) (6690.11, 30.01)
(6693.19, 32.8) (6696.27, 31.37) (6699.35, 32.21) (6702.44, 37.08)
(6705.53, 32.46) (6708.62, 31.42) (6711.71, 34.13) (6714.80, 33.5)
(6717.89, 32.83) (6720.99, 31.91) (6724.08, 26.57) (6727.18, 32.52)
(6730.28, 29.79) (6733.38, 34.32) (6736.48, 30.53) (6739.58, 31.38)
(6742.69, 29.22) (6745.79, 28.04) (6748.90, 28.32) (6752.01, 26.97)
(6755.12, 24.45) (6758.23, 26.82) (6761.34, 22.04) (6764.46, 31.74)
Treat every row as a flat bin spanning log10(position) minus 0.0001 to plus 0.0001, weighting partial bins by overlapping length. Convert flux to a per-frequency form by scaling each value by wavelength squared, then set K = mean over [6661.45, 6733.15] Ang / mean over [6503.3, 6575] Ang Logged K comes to 1.1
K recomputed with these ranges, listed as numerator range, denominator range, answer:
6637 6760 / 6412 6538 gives 1.11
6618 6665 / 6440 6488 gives 1.10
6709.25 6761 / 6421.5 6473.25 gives 1.09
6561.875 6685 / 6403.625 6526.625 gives 1.12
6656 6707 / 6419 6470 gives 1.14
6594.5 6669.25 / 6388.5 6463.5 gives 1.13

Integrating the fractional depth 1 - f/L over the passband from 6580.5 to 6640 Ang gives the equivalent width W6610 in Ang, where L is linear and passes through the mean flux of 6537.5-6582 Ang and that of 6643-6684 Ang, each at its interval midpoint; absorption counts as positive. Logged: -0.8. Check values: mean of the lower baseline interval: 31.8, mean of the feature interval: 32.1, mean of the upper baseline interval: 31.5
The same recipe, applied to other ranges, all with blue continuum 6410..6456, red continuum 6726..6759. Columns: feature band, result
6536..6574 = -3.11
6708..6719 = -1.41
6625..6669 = -2.57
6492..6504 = 1.09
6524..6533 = -0.70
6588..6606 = -1.89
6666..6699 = -3.05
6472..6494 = -1.29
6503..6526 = -0.96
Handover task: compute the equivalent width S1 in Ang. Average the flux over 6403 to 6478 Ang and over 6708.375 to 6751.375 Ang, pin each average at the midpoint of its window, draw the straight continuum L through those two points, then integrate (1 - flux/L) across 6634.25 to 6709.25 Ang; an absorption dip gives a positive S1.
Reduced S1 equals -2.9 Ang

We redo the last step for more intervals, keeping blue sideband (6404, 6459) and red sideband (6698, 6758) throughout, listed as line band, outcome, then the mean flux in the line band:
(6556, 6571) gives -1.3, 32.7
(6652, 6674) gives -0.4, 31.1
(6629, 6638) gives 0.6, 28.6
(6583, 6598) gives -1.0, 32.4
